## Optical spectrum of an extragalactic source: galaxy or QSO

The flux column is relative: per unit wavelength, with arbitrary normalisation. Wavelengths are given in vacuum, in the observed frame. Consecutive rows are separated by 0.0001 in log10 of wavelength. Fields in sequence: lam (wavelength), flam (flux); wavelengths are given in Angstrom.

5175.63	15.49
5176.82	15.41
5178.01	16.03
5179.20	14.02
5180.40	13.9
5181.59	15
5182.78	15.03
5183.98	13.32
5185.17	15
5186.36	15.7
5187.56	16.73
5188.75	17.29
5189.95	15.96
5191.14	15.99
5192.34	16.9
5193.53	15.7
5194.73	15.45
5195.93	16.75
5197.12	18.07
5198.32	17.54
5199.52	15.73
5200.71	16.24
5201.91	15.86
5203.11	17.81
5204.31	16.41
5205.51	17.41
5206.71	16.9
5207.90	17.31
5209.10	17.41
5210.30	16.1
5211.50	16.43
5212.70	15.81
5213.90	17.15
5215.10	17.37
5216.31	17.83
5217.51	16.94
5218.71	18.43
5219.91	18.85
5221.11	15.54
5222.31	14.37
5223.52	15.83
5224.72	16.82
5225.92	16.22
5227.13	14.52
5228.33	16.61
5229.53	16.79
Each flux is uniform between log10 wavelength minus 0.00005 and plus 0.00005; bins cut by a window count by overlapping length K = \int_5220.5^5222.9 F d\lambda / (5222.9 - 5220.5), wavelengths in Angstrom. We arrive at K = 15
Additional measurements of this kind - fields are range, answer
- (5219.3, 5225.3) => 16.3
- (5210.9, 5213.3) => 16.1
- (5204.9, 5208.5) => 17.2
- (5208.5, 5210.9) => 16.7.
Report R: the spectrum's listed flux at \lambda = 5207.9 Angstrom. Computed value 17.31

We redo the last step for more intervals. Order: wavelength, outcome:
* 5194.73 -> 15.45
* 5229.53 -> 16.79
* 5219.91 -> 18.85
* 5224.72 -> 16.82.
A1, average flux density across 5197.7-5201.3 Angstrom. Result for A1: 16.5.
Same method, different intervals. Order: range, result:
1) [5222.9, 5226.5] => 16.3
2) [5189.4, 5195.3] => 16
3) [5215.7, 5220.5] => 18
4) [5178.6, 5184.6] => 14.3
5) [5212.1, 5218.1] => 17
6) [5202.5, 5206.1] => 17.2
